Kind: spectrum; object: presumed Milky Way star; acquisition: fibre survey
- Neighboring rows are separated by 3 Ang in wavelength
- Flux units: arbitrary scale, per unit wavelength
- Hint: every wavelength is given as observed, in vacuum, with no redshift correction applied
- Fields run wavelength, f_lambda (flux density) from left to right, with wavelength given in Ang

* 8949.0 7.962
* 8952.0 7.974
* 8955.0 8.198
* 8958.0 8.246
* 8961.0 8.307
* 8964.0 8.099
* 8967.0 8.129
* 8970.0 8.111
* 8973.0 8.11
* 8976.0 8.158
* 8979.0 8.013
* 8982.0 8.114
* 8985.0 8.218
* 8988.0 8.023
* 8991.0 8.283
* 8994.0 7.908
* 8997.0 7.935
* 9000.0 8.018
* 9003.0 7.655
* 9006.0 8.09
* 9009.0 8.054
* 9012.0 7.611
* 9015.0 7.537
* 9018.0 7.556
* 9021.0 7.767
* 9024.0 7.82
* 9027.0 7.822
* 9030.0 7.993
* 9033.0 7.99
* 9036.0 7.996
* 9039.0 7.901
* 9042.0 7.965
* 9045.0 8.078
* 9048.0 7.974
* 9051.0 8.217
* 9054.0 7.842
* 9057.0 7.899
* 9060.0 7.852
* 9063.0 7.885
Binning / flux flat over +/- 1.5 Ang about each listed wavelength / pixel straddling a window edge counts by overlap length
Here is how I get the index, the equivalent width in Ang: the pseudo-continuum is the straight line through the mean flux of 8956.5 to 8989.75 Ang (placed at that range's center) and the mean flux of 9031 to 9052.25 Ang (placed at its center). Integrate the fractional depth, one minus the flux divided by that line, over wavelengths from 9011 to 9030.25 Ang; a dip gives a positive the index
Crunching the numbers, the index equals 0.8 Ang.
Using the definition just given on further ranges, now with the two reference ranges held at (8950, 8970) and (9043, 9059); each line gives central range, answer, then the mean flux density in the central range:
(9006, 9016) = 0.3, 7.8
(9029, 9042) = 0.1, 7.97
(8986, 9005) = 0.3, 7.98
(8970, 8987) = 0.0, 8.12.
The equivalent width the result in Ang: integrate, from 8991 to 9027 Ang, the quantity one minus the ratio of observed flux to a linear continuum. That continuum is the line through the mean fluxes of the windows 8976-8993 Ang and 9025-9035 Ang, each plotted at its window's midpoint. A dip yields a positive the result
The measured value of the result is 0.8 Ang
